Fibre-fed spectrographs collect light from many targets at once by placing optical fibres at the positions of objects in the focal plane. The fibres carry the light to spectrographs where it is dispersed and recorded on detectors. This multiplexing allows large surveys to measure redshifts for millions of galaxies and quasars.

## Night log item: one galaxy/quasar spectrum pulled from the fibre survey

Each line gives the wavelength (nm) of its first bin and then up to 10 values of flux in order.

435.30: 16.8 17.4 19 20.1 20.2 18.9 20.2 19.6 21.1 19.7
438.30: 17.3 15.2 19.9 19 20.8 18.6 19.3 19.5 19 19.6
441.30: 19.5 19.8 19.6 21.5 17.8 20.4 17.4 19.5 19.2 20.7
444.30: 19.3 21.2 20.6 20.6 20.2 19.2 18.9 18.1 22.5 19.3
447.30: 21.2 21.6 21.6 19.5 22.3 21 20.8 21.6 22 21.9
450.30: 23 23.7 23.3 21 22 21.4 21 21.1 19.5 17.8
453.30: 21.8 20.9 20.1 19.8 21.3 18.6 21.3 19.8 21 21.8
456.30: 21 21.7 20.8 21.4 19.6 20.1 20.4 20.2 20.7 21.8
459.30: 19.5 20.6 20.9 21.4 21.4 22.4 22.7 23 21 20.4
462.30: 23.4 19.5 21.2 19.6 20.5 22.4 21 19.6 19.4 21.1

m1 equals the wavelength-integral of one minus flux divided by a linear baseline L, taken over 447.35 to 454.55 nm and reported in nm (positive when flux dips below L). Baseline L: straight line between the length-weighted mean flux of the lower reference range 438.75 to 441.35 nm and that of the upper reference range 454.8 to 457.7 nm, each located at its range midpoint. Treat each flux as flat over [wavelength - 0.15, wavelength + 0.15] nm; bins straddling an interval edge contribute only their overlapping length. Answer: -0.315 nm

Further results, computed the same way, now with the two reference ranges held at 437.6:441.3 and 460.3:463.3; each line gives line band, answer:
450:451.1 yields -0.15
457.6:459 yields 0.04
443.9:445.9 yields -0.06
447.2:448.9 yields -0.10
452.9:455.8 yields 0.06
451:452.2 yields -0.06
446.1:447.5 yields -0.02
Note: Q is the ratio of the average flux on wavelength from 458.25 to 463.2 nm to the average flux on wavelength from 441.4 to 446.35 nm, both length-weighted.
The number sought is 1.08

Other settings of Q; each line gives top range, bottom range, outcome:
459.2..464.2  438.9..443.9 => 1.09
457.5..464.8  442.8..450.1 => 1.03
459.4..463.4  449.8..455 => 1.01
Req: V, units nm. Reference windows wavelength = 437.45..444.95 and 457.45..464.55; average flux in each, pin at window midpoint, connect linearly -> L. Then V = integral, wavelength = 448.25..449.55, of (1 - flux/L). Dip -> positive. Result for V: -0.08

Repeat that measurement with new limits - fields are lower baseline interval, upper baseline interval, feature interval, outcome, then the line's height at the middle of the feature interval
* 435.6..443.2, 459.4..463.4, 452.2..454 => 0.03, 20.6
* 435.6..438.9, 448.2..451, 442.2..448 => 0.27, 20.9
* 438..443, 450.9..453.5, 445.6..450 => -0.11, 20.2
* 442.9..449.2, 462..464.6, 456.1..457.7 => -0.02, 20.6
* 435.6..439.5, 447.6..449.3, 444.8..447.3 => 0.08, 20.7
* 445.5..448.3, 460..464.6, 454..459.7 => 0.08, 20.9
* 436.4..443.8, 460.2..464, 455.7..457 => -0.03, 20.9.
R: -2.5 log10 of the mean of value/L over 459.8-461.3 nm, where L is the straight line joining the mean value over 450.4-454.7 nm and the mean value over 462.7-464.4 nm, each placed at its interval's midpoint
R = -0.05 mag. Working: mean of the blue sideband 21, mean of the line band 21.8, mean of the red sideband 20.8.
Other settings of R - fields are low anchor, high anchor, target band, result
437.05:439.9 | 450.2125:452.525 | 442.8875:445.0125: 0.04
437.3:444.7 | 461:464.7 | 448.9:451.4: -0.11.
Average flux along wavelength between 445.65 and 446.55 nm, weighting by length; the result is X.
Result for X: 18.7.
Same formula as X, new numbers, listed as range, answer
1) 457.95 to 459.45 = 20.5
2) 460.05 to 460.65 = 21.4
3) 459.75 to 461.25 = 21.8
